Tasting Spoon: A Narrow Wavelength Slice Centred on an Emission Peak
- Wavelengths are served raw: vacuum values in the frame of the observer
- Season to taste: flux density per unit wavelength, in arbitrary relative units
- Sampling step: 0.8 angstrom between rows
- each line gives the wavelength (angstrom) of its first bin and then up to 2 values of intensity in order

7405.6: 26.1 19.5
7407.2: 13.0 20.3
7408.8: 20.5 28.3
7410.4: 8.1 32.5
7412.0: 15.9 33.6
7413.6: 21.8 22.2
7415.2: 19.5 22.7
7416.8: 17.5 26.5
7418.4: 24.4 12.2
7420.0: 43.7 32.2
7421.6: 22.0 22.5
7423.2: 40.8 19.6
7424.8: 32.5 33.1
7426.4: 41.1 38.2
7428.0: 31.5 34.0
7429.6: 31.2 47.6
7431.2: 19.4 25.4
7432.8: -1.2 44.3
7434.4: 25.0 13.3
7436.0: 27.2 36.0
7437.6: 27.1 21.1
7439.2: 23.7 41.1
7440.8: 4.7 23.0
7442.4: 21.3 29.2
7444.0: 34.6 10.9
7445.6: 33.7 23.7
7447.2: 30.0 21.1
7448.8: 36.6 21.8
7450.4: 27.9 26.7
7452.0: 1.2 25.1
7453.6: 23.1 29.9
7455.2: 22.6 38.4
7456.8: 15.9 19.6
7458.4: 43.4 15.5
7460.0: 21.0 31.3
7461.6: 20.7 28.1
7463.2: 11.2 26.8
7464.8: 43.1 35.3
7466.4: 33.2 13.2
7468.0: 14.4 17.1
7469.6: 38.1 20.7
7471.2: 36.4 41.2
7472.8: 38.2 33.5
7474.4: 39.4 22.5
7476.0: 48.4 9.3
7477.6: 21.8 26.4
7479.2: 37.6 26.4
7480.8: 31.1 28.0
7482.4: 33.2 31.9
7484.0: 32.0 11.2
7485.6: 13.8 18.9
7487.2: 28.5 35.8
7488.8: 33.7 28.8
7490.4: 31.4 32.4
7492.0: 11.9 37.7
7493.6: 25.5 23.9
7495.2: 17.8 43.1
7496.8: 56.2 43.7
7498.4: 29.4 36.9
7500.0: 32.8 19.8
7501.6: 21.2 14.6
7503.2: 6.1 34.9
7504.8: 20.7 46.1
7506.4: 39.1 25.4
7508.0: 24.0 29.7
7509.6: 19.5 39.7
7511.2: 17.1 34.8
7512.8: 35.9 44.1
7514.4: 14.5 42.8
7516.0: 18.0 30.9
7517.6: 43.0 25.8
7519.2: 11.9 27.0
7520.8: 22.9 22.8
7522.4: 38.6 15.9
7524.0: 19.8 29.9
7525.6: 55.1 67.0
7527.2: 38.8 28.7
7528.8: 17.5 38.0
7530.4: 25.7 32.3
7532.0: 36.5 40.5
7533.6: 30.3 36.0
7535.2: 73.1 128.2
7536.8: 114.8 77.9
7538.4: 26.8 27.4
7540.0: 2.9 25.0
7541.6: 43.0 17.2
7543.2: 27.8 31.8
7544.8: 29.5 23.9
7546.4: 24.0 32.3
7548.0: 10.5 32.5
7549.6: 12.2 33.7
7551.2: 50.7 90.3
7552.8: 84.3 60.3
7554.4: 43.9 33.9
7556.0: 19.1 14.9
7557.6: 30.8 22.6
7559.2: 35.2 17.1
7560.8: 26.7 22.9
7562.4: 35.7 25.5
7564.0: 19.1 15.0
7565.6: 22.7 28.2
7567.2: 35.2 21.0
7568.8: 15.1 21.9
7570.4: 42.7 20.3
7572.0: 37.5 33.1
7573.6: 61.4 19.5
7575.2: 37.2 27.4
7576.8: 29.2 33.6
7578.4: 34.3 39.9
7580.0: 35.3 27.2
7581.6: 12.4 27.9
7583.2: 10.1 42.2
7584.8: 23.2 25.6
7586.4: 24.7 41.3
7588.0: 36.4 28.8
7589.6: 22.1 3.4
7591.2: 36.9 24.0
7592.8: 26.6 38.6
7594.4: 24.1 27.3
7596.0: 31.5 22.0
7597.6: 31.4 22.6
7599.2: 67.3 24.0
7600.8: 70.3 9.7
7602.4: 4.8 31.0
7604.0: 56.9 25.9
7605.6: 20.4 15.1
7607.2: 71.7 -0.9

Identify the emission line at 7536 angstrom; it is [S II]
